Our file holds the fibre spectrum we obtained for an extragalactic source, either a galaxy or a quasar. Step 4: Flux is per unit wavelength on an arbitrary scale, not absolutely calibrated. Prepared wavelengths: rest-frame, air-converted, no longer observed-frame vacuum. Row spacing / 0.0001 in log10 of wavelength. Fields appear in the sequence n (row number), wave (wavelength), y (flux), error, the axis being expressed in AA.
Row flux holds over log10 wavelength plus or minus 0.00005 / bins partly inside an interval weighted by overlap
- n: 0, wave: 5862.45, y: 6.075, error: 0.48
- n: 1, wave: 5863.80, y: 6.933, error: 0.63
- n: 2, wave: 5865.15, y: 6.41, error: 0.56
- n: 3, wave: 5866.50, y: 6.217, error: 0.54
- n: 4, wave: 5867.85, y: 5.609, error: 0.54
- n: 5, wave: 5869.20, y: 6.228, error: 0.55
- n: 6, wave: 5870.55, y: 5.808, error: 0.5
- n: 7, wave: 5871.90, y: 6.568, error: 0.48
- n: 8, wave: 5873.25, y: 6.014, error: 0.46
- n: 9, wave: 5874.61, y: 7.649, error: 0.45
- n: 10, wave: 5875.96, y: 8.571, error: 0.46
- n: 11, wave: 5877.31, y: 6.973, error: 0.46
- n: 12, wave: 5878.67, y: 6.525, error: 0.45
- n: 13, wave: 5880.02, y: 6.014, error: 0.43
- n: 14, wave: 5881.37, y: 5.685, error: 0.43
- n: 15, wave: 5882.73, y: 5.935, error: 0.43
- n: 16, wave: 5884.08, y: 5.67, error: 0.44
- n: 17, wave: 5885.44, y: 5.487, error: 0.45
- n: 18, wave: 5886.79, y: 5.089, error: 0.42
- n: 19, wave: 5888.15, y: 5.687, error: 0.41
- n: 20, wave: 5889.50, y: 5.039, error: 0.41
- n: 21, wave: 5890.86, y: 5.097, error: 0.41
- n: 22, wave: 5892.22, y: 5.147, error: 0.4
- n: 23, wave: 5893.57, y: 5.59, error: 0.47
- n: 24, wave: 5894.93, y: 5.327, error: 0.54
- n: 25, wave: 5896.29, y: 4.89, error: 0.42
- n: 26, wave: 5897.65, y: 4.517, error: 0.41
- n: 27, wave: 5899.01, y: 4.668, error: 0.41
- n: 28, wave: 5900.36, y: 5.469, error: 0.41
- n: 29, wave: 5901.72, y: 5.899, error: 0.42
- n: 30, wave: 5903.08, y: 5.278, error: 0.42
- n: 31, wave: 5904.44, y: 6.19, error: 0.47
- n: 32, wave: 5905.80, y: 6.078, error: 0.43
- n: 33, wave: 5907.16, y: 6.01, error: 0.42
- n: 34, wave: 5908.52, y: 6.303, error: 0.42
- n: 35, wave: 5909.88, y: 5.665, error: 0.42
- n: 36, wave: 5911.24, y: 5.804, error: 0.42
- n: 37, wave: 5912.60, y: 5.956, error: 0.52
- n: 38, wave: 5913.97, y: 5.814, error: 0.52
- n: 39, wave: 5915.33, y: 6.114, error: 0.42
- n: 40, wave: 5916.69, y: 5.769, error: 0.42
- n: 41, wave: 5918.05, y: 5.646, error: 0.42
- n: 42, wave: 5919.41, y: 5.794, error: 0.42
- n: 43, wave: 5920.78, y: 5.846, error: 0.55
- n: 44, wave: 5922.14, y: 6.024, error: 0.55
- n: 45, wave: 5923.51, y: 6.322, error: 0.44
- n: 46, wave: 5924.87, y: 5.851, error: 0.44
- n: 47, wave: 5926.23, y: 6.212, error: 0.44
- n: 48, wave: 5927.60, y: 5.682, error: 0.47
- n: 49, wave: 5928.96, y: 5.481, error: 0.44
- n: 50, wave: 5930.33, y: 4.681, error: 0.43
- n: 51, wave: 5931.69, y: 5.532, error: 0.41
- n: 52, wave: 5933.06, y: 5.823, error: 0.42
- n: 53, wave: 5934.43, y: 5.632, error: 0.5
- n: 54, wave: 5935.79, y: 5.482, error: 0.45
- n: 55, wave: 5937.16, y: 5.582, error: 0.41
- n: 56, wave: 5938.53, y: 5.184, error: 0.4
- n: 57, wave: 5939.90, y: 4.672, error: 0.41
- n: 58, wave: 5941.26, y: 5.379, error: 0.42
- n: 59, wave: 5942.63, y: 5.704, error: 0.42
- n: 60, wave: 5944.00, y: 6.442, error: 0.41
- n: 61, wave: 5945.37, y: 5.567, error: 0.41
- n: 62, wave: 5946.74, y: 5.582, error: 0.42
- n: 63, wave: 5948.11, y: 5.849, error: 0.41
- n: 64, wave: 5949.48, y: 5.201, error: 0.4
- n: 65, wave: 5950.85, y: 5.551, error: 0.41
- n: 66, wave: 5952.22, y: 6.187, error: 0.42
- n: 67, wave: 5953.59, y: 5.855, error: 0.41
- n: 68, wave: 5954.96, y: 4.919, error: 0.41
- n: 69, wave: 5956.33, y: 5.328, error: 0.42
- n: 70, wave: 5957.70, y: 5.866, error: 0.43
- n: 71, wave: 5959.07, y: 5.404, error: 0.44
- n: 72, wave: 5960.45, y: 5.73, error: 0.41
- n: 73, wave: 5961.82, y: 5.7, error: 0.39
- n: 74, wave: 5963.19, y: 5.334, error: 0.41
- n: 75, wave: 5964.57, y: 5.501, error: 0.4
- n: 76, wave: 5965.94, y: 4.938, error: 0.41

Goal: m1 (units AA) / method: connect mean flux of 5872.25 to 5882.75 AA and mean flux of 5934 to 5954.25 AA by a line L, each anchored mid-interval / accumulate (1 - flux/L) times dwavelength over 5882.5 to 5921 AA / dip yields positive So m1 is 4.4 AA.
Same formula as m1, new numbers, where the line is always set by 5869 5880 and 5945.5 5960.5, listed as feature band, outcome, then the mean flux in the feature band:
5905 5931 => 1.1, 5.85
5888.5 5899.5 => 2.4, 5.06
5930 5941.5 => 1.0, 5.35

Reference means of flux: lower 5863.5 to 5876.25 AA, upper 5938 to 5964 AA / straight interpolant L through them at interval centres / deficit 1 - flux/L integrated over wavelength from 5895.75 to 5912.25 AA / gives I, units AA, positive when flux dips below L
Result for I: 1.5 AA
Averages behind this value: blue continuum 6.53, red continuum 5.55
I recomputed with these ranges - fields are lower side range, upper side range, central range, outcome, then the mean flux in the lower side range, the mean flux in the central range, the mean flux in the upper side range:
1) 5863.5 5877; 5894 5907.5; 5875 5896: 0.6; 6.61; 5.86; 5.42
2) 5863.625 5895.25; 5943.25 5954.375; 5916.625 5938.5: 0.6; 6.05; 5.69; 5.77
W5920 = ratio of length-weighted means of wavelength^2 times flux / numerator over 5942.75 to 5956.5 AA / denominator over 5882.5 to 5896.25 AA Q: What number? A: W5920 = 1.08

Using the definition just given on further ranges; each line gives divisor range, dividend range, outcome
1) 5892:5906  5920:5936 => 1.08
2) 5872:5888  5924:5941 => 0.89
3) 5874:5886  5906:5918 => 0.92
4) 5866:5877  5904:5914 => 0.92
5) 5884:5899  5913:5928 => 1.15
